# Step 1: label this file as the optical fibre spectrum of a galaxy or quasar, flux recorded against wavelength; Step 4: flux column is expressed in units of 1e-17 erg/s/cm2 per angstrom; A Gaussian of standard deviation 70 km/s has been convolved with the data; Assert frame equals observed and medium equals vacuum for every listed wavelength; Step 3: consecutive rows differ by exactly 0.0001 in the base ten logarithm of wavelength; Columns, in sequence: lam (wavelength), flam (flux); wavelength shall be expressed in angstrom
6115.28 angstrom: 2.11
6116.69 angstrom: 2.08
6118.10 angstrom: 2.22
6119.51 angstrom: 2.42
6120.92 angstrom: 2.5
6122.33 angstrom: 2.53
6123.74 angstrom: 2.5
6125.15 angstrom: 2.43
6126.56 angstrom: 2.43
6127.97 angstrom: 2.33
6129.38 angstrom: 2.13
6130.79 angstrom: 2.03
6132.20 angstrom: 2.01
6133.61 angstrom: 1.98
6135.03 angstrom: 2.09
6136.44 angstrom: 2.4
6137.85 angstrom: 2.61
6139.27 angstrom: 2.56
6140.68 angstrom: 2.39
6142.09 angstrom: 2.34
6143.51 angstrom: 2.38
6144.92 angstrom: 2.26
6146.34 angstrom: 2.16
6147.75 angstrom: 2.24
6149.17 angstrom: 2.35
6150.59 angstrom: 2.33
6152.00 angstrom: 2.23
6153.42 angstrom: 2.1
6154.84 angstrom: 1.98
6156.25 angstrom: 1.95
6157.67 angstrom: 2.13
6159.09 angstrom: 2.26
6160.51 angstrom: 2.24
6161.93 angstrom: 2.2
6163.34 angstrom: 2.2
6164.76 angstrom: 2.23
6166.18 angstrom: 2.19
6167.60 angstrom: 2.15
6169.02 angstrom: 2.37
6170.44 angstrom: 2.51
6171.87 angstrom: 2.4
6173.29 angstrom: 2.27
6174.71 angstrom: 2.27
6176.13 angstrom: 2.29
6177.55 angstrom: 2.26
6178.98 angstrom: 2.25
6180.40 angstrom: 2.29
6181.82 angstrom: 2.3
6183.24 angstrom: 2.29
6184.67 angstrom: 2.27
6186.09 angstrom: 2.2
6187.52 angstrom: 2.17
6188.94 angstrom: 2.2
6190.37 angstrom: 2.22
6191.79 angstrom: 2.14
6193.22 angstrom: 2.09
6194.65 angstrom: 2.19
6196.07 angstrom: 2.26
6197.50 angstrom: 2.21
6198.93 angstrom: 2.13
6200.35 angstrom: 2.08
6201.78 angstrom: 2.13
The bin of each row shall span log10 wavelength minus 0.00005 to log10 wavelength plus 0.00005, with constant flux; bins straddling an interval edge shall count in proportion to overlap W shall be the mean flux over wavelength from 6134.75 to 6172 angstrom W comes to 2.27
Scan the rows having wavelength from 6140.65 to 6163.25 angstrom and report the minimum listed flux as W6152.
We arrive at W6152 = 1.95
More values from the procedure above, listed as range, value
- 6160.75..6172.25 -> 2.15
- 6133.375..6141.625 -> 1.98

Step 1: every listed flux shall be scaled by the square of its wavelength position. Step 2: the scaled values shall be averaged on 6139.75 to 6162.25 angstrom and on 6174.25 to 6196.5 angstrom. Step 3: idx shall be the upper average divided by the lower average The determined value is 1.0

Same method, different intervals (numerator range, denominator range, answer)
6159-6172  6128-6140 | 1.03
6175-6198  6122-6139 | 0.99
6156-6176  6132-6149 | 0.99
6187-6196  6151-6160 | 1.04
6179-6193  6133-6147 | 0.98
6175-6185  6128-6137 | 1.09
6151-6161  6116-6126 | 0.90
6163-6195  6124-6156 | 1.01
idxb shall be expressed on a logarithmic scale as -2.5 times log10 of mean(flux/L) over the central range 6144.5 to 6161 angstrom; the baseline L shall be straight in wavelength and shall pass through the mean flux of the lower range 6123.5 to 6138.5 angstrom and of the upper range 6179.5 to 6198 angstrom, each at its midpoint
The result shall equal 0.03 mag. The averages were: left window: 2.26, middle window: 2.18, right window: 2.22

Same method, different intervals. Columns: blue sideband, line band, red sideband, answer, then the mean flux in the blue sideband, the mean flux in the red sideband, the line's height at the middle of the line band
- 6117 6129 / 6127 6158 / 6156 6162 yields 0.02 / 2.4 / 2.16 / 2.27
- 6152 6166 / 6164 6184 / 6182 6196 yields -0.06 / 2.15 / 2.2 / 2.18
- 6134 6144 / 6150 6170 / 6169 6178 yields 0.08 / 2.38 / 2.34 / 2.36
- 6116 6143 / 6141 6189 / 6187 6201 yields 0.00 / 2.32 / 2.17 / 2.24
